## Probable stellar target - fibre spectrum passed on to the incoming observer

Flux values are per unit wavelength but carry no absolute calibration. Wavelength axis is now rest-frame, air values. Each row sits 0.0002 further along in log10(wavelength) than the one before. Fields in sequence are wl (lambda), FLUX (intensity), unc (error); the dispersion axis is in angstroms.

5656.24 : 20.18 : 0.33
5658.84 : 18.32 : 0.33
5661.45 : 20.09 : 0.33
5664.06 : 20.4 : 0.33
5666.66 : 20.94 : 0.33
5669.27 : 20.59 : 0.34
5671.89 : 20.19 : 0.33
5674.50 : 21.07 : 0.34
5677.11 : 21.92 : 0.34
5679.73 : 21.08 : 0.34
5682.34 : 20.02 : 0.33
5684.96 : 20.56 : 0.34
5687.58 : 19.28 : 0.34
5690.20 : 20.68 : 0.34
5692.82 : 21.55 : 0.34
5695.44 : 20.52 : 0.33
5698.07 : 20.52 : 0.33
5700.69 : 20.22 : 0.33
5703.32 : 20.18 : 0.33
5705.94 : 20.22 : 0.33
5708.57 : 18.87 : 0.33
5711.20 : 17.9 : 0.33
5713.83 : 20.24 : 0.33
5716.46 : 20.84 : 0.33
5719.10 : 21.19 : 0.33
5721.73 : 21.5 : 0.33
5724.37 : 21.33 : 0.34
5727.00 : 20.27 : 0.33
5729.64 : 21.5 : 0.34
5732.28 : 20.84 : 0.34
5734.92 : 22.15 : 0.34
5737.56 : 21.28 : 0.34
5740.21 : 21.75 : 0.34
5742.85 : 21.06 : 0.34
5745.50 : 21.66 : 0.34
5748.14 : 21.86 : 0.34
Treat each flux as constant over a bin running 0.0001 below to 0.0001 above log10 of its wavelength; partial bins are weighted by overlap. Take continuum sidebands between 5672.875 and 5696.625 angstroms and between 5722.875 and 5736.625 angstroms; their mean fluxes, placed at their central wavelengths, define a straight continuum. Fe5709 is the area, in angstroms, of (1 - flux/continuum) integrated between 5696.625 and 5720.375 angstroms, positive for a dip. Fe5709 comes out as 1.1 angstroms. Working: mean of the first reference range 20.7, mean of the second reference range 21.2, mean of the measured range 20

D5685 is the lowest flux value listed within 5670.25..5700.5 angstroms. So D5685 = 19.28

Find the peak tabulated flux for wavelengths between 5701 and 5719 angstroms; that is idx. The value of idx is 20.84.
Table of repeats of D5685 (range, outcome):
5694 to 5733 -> 17.9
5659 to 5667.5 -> 20.09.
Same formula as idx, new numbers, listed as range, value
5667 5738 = 22.15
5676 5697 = 21.92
